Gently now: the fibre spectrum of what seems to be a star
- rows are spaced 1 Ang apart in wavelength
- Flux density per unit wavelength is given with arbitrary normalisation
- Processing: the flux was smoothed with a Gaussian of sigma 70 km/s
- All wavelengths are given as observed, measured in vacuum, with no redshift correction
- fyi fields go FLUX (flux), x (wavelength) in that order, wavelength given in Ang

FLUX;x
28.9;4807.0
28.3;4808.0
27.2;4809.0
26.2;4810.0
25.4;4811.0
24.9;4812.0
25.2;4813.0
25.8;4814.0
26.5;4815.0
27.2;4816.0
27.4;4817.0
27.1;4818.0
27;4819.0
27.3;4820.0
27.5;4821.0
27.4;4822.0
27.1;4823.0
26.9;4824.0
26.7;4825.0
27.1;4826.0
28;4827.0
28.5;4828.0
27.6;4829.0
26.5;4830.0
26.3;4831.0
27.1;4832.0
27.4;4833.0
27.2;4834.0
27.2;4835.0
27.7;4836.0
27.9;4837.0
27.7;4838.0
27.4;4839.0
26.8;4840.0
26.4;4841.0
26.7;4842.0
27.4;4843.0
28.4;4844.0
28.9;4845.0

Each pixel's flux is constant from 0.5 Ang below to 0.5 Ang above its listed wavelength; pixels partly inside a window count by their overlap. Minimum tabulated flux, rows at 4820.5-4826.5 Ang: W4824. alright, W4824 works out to 26.7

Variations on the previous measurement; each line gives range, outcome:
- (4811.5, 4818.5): 24.9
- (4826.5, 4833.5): 26.3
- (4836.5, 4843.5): 26.4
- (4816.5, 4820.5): 27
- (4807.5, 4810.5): 26.2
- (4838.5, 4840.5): 26.8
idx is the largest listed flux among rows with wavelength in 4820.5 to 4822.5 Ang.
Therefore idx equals 27.5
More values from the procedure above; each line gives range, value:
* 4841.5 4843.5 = 27.4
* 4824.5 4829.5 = 28.5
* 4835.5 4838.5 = 27.9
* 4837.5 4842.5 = 27.7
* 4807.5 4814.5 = 28.3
